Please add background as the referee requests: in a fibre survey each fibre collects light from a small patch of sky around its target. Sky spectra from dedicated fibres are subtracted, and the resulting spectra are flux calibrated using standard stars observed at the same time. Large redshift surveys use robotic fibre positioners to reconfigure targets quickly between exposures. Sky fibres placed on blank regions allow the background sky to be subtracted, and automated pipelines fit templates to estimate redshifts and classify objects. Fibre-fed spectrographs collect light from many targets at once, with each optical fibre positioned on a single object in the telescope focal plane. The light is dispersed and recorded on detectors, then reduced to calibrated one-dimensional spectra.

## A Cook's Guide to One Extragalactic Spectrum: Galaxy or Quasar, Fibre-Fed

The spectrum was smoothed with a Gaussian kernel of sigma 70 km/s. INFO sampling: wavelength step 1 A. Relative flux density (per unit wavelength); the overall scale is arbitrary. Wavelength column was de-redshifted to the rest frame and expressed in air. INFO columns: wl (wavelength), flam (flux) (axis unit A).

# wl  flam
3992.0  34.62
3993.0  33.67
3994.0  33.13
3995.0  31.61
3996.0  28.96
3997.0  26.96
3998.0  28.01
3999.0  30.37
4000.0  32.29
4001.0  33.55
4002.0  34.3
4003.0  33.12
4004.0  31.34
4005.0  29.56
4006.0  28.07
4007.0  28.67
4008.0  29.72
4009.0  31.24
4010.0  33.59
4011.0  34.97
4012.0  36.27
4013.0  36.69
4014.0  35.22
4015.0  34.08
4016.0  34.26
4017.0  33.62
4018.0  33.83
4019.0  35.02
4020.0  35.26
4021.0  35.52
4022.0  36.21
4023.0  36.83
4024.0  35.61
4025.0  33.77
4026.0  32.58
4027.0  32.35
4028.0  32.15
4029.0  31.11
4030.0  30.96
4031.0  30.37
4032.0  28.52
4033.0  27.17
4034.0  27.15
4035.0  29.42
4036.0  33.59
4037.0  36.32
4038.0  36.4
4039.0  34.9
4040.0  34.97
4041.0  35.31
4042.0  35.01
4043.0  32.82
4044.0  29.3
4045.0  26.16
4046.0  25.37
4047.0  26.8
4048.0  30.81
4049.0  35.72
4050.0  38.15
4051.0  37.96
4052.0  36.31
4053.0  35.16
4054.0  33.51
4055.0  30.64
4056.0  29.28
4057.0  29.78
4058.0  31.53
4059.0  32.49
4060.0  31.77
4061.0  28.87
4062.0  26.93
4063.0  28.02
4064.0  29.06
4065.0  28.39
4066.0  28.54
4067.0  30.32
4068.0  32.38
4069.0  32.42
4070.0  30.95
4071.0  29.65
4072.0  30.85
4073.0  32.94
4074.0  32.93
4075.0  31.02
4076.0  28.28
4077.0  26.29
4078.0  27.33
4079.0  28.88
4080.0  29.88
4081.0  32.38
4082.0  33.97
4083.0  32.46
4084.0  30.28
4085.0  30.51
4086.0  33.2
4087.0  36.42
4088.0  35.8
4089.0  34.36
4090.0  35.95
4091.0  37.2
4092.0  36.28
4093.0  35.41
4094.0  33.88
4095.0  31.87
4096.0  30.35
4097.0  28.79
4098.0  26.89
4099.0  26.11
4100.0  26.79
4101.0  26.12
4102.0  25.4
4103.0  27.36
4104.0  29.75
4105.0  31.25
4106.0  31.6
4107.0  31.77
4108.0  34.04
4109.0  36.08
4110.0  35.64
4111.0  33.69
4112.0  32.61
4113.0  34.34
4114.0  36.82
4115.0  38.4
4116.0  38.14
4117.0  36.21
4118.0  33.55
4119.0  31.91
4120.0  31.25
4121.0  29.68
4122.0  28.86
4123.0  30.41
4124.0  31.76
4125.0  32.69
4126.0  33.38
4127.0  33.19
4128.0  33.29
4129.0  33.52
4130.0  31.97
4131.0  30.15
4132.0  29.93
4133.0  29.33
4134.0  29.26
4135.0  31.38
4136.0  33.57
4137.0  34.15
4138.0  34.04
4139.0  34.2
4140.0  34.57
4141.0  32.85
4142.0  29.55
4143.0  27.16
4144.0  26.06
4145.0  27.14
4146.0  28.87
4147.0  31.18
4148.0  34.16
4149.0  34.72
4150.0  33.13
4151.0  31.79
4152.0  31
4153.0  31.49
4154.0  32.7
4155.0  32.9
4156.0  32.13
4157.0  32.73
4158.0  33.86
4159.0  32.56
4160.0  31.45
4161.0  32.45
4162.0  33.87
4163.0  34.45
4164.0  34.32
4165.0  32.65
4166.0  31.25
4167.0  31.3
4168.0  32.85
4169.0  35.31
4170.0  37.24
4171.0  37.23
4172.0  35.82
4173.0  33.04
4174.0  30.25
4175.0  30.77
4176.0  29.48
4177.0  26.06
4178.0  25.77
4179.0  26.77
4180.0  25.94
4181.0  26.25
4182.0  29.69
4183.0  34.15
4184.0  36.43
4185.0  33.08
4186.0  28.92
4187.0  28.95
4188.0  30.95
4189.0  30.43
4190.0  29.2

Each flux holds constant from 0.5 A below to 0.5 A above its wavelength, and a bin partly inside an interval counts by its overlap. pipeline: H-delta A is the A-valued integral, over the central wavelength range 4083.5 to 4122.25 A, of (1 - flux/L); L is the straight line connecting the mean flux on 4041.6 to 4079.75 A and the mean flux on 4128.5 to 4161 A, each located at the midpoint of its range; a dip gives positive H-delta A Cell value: -1.5 A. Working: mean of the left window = 30.8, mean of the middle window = 32.4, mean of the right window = 31.7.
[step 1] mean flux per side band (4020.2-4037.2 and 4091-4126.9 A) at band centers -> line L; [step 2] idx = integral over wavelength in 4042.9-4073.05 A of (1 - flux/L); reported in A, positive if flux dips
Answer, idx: 1.1 A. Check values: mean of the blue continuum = 32.3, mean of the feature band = 31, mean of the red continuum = 32.1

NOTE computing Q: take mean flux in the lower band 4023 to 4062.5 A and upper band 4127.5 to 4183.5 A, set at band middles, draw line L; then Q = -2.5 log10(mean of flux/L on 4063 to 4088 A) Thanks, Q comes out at 0.04 mag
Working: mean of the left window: 32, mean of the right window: 31.7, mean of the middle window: 30.8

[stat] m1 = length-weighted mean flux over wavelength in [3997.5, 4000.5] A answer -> 30.2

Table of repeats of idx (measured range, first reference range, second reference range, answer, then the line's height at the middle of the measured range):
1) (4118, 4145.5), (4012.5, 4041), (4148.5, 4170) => 1.4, 33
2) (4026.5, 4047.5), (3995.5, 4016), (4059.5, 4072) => -0.3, 30.8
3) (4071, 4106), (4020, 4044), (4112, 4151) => 1.6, 32.6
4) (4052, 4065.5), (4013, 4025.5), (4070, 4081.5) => 0.4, 31.6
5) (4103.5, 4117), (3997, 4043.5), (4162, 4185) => -0.9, 32.2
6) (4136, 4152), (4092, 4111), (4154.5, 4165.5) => 0.4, 32.4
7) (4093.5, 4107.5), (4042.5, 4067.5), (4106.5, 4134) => 1.4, 32.4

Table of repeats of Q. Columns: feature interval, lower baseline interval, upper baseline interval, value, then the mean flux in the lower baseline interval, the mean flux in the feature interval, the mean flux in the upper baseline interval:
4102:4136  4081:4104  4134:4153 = -0.03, 31.6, 32.4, 31.6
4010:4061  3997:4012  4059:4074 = -0.07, 31.4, 32.9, 30.3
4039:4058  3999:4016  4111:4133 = 0.01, 32.6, 32.4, 32.9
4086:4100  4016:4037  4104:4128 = 0.01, 32.7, 32.8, 33.3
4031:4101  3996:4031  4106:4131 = 0.05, 32.8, 31.5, 33.4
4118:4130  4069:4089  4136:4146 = -0.02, 31.4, 31.9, 31.1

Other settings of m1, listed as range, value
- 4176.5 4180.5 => 26.1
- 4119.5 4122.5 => 29.9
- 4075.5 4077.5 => 27.3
